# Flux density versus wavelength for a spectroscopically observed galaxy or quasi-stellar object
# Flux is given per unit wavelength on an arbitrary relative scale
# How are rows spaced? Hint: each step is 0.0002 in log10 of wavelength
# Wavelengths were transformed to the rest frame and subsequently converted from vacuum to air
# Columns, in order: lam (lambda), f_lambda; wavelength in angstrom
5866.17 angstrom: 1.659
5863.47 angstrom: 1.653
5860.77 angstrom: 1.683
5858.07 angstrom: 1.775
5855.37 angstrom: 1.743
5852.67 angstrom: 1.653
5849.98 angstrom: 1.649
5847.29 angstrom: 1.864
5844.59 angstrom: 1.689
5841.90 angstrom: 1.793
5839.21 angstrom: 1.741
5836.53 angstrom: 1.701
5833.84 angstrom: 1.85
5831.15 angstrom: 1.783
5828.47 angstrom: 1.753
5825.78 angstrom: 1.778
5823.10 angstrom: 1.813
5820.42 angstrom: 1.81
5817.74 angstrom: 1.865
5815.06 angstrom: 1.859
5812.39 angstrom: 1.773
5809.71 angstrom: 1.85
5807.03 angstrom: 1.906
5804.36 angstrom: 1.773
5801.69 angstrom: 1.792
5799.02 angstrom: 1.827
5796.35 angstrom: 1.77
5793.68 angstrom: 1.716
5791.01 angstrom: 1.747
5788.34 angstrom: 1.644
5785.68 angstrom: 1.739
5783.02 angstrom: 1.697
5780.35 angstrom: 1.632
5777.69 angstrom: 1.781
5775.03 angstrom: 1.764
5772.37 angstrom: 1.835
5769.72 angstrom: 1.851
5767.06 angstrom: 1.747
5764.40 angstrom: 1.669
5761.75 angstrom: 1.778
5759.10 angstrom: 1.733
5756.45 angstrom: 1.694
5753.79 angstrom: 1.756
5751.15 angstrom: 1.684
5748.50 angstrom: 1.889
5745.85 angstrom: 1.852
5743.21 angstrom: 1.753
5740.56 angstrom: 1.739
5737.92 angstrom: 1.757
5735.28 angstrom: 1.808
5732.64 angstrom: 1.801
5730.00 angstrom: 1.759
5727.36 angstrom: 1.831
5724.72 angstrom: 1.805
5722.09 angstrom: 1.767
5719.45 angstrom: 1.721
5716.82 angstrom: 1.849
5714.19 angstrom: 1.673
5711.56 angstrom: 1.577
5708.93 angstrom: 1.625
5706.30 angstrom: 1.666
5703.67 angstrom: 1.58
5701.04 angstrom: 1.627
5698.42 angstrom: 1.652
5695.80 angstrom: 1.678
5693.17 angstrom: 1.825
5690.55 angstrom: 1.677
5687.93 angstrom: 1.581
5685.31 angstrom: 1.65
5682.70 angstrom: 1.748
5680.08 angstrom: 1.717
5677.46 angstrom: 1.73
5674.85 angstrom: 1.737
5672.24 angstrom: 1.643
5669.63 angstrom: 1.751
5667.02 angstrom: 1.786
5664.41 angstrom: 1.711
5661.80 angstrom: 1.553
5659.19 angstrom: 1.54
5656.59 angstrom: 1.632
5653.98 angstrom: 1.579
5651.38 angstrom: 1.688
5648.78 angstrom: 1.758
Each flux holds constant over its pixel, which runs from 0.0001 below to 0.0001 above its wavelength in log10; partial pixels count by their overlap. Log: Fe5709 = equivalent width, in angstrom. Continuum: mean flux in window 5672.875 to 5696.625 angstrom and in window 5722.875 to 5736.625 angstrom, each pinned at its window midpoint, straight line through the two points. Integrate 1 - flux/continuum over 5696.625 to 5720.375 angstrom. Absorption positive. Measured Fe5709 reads 1.24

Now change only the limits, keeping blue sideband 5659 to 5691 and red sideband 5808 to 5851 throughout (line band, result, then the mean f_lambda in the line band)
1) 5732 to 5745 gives -0.4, 1.77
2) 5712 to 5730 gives -0.5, 1.76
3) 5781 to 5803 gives 0.3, 1.74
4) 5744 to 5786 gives -0.3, 1.76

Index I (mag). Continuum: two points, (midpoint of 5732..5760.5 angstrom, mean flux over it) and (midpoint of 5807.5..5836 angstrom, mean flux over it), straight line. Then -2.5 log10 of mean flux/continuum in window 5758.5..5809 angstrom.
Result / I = 0.019 mag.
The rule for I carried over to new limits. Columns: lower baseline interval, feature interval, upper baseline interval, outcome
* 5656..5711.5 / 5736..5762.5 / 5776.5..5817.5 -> -0.023 mag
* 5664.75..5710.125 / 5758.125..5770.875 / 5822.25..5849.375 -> -0.015 mag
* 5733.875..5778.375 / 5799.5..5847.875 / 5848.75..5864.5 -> -0.050 mag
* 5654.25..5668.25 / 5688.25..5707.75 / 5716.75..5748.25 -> 0.031 mag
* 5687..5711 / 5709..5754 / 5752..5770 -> -0.040 mag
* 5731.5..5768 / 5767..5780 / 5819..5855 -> -0.017 mag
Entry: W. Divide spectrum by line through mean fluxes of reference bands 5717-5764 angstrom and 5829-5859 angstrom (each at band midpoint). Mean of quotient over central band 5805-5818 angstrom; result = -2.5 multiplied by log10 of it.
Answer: -0.05 mag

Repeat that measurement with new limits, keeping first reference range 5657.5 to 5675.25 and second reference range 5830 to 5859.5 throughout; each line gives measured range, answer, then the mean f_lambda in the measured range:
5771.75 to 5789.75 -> -0.002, 1.72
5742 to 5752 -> -0.058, 1.8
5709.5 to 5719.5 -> -0.004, 1.7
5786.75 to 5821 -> -0.039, 1.79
